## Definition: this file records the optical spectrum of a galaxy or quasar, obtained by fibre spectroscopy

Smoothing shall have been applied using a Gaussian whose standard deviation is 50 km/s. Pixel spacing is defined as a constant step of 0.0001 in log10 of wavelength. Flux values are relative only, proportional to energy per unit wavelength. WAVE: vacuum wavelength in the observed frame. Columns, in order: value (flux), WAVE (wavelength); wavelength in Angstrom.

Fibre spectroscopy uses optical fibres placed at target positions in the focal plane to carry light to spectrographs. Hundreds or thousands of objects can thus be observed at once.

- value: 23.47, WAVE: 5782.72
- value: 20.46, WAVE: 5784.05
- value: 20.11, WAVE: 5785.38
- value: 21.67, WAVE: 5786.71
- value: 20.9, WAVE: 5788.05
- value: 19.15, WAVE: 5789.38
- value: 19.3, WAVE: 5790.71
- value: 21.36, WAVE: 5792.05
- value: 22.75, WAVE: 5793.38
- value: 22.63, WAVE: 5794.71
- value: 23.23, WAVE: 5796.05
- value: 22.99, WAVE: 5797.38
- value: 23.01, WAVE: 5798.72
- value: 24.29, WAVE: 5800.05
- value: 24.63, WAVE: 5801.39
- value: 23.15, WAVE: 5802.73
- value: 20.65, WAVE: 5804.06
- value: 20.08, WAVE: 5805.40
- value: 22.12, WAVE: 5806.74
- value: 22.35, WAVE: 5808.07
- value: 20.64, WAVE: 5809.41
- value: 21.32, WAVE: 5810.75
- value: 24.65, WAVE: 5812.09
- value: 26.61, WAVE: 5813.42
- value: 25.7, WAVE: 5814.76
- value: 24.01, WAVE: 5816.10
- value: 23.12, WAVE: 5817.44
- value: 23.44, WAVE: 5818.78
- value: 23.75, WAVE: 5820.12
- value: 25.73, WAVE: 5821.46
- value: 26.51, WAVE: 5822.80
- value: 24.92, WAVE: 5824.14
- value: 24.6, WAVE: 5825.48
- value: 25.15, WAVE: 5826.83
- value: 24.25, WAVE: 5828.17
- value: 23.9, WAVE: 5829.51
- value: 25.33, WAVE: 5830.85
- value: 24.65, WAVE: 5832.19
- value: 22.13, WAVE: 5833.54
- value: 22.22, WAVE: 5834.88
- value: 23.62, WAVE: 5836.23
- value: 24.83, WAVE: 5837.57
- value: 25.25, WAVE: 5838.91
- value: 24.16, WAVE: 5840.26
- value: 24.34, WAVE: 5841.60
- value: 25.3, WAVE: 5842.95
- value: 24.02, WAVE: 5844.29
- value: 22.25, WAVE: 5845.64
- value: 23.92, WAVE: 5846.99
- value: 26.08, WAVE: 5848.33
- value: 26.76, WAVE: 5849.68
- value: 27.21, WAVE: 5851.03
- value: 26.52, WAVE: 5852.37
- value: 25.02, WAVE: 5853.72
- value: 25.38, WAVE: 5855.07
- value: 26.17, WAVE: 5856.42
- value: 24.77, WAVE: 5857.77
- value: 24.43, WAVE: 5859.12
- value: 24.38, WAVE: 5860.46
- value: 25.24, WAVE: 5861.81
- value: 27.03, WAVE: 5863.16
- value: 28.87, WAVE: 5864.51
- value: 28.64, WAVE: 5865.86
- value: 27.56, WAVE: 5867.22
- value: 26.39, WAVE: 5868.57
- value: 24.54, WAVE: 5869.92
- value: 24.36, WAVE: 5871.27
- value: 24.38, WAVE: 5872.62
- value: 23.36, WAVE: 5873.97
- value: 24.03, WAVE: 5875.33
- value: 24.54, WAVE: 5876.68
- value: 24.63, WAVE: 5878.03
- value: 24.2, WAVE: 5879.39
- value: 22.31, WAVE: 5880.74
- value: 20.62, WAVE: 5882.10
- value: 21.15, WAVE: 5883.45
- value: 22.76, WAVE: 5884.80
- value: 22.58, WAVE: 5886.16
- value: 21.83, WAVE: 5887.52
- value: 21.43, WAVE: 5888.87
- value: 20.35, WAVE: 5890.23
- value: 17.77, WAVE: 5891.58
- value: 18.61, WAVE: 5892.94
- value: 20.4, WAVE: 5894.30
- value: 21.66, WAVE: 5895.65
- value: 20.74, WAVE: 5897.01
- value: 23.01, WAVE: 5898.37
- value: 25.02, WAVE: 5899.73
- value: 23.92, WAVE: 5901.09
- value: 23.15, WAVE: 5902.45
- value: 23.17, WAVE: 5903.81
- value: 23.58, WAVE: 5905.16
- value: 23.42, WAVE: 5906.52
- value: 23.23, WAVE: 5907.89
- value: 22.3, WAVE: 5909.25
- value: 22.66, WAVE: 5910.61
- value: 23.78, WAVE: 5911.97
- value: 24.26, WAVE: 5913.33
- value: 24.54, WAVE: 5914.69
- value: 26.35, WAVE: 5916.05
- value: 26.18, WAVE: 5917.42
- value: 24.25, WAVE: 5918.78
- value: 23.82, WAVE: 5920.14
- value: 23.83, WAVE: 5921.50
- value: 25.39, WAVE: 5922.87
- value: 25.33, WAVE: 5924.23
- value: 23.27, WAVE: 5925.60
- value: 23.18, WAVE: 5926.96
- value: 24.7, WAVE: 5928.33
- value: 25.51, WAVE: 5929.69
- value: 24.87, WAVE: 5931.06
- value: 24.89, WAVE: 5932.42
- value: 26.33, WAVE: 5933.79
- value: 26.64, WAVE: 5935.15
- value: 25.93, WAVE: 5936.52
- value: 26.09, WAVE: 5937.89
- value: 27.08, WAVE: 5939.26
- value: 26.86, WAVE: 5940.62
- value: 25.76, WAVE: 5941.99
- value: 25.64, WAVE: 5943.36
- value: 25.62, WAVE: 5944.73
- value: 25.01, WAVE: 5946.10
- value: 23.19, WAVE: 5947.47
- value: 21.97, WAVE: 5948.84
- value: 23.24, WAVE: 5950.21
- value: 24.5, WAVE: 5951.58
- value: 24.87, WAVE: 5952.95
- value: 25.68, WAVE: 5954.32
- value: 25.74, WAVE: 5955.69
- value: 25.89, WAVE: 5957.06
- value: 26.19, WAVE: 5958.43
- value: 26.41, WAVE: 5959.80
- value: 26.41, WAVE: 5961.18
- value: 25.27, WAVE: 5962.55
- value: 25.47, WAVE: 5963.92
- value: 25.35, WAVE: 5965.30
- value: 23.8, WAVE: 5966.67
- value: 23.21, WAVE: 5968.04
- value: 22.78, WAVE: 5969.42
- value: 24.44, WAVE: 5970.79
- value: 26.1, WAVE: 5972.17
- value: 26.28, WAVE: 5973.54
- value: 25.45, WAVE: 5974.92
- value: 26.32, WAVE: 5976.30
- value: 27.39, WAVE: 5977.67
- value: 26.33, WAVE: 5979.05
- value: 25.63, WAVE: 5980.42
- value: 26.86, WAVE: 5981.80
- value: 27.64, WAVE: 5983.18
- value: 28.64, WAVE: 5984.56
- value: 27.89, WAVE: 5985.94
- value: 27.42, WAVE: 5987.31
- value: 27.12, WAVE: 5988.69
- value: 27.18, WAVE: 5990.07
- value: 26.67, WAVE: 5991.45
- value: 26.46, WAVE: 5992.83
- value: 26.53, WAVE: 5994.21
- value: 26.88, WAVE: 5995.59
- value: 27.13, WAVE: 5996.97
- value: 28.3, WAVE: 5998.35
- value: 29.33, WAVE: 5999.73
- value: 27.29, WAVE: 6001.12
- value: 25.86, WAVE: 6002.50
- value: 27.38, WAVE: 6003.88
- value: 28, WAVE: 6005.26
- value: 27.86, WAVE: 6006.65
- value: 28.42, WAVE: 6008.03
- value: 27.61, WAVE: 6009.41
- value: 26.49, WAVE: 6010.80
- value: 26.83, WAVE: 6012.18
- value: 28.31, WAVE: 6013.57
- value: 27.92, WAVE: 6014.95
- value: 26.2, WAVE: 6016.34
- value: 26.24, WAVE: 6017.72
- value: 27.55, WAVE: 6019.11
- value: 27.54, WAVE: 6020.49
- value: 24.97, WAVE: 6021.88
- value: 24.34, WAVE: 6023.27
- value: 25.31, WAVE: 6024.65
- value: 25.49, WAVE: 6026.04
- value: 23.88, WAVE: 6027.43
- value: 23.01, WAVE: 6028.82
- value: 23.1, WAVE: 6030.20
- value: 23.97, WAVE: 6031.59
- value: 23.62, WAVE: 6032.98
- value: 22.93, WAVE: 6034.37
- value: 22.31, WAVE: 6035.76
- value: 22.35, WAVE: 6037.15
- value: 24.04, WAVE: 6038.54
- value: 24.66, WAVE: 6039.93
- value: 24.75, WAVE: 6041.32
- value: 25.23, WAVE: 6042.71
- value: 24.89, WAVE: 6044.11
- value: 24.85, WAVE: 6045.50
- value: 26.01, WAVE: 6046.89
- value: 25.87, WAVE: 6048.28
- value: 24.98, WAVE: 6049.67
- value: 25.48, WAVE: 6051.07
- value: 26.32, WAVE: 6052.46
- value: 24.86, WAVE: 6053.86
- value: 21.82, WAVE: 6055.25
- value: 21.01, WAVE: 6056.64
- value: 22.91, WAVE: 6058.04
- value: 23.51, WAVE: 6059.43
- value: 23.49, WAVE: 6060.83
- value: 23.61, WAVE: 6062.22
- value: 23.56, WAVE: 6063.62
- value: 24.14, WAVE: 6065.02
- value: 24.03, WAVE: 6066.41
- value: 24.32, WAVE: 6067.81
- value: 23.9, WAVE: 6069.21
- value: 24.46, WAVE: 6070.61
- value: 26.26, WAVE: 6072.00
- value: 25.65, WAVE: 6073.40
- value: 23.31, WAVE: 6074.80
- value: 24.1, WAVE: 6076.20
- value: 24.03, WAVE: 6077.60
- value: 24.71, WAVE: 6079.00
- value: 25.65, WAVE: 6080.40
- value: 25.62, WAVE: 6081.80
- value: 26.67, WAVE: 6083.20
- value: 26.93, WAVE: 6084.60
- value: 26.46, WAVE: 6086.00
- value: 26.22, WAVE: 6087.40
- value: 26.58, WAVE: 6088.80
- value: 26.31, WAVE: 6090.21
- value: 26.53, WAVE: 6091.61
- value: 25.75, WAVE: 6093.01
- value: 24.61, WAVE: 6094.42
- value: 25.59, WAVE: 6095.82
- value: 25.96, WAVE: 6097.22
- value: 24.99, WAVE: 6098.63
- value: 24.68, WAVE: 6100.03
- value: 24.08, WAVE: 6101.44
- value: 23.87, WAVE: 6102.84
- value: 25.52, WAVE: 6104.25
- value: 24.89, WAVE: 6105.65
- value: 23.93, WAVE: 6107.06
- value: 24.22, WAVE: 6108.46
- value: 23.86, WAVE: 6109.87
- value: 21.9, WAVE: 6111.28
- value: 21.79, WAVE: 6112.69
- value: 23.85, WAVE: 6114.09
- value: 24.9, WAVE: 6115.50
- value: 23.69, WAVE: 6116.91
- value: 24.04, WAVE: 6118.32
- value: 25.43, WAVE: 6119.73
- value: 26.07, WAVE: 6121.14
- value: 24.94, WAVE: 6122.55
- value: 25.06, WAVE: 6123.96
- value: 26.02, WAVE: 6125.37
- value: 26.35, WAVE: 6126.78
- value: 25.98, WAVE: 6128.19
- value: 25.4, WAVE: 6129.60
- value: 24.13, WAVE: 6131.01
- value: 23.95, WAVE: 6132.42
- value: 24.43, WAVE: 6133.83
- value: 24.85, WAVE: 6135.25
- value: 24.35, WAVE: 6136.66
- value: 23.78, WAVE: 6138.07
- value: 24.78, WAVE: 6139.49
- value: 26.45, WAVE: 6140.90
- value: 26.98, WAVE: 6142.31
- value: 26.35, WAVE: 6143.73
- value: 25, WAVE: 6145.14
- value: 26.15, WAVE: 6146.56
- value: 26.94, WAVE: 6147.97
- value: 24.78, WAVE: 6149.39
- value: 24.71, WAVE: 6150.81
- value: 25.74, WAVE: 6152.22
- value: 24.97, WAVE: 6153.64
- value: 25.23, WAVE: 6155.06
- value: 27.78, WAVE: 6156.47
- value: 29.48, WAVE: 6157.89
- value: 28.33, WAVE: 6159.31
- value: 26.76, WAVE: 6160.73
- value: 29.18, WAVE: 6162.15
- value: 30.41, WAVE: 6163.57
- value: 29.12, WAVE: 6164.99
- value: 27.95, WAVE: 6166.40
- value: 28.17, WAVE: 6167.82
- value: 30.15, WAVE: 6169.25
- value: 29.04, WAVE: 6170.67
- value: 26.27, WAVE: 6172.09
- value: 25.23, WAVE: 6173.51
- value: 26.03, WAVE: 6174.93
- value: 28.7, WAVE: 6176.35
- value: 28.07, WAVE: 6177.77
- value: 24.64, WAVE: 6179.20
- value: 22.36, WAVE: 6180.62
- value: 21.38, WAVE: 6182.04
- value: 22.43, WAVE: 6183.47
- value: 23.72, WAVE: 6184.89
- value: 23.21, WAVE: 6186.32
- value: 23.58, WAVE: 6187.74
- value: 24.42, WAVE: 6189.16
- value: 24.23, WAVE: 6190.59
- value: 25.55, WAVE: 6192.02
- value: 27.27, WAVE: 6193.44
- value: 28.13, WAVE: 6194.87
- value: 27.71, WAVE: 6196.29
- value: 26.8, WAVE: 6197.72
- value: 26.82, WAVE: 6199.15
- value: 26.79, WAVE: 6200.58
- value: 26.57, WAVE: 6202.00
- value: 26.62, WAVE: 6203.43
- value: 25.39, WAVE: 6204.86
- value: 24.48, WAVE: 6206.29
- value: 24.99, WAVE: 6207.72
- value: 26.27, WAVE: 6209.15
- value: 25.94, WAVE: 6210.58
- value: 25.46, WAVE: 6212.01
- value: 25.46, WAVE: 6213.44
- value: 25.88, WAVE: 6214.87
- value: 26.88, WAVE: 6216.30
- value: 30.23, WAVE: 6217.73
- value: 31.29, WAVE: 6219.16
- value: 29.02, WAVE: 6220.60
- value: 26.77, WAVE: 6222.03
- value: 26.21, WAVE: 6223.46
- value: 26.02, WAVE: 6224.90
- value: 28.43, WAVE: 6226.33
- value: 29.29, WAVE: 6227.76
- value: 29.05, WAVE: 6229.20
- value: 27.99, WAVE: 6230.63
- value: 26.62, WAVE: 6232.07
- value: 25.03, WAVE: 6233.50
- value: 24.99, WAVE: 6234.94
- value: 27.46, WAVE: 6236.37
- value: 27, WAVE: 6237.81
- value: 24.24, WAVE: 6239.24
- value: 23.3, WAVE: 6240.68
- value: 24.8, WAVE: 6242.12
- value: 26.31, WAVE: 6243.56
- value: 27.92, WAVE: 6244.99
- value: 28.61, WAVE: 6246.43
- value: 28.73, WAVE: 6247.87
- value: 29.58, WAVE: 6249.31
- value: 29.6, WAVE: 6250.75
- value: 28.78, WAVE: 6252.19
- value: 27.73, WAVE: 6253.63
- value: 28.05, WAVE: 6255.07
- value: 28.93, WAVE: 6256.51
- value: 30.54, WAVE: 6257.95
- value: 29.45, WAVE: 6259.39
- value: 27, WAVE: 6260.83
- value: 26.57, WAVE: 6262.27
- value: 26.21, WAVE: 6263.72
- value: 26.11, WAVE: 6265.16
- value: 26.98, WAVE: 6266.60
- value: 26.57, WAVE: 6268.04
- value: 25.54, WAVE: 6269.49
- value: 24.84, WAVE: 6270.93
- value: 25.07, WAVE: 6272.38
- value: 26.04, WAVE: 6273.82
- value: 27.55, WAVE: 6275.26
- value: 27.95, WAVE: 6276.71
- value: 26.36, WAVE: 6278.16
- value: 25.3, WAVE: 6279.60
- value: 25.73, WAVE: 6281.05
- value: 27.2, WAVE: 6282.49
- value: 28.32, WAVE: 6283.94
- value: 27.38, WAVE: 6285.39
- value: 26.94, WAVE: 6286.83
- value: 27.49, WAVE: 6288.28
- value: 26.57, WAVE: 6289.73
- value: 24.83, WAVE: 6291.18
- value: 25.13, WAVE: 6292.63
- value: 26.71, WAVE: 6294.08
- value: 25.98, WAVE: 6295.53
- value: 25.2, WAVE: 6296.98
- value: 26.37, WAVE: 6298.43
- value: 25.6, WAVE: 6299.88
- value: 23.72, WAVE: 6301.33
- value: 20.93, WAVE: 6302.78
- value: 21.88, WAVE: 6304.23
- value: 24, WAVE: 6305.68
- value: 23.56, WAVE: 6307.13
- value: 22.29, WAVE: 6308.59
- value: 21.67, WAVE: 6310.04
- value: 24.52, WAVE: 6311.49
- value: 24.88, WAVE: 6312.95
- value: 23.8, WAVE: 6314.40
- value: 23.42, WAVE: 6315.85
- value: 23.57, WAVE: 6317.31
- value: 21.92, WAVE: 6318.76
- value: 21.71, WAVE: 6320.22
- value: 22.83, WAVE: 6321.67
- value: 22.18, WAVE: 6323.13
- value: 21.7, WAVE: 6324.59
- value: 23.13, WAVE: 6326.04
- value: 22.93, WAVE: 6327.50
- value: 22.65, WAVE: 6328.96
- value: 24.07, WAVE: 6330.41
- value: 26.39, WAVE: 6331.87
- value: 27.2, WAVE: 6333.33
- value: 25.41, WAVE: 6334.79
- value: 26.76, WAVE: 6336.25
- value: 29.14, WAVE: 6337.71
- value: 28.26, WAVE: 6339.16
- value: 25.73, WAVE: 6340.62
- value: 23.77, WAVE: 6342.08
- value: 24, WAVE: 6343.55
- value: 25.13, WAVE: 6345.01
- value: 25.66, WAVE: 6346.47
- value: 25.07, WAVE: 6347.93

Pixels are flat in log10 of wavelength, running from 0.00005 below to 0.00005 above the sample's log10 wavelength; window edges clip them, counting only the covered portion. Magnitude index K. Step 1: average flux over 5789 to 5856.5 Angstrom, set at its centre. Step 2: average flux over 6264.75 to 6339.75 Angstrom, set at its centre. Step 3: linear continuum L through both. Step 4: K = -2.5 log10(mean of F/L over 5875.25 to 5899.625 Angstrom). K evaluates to 0.10 mag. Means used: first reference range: 23.8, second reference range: 25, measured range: 21.8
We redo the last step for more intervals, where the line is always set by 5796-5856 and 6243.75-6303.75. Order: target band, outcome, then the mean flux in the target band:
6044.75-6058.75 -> 0.05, 24.4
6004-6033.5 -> -0.03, 26.1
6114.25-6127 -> 0.04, 25.1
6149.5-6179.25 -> -0.05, 27.4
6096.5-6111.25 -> 0.06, 24.5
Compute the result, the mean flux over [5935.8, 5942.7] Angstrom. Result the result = 26.3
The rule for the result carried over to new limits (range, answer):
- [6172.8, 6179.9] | 26.5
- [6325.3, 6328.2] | 23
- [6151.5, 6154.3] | 25.4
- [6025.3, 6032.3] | 23.9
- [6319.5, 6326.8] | 22.3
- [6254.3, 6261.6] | 28.8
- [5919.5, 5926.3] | 24.3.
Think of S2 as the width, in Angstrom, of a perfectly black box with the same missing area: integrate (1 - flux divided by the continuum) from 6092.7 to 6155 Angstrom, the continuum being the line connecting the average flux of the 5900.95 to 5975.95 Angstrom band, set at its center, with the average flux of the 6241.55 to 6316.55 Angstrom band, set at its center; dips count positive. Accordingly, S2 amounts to 1.6 Angstrom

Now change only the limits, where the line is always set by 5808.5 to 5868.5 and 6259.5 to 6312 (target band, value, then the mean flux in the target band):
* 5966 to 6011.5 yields -2.84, 26.7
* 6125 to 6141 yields 0.25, 25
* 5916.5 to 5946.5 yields -0.32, 25.3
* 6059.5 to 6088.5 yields 0.47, 24.9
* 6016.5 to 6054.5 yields 0.63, 24.8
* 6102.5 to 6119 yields 0.94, 23.9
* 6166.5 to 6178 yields -1.03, 27.7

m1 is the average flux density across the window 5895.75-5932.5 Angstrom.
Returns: 24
